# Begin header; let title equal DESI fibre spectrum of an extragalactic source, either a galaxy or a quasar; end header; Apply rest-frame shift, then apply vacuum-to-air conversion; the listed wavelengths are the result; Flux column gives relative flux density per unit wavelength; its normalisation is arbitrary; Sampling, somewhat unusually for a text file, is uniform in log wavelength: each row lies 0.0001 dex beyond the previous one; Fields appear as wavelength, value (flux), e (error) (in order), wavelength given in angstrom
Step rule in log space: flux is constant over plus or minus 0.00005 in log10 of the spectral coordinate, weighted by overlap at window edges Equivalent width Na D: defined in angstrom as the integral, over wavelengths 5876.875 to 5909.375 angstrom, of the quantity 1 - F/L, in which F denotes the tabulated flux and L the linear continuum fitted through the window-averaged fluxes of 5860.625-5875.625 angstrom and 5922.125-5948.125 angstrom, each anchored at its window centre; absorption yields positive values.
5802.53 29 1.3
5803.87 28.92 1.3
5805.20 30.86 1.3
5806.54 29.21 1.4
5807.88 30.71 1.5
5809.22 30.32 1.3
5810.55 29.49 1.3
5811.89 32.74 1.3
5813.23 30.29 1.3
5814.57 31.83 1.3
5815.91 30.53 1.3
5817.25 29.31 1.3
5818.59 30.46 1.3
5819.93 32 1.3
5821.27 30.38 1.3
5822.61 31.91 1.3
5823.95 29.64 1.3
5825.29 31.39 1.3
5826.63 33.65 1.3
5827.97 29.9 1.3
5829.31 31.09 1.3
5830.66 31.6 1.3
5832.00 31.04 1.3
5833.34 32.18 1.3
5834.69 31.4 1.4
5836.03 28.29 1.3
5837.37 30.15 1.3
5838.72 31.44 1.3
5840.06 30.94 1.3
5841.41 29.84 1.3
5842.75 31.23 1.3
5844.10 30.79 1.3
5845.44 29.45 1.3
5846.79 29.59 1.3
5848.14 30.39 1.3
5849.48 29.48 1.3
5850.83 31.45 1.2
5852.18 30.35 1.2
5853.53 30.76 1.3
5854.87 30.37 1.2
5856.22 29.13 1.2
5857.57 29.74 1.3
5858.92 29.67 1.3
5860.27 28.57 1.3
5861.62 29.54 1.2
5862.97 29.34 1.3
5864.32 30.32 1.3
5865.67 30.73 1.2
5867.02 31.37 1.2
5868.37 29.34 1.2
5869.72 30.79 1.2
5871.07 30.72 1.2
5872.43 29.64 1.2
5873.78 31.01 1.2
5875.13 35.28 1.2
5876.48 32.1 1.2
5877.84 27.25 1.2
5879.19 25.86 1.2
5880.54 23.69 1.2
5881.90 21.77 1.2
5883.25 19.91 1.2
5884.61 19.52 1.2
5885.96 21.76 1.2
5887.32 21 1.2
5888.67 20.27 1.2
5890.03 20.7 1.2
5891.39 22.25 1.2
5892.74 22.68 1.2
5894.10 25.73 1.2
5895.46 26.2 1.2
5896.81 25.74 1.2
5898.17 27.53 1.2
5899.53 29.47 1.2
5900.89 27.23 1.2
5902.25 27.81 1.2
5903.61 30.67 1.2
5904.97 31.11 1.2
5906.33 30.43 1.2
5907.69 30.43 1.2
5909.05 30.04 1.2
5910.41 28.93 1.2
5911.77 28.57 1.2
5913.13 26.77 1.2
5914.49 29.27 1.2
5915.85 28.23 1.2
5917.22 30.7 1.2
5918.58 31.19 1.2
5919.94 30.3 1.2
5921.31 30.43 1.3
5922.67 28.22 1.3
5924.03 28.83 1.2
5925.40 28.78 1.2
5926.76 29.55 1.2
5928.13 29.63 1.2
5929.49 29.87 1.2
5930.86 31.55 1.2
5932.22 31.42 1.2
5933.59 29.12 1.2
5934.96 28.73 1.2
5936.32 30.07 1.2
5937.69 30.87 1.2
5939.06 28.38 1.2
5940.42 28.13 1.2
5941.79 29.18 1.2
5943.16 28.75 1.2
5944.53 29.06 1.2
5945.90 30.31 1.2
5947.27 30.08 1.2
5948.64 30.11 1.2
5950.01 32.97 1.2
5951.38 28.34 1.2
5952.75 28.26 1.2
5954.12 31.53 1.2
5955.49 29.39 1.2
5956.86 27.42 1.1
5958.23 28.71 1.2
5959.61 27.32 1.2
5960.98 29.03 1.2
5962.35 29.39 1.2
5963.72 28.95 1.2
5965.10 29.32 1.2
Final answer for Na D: 5.18 angstrom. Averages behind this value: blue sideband 30.6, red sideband 29.5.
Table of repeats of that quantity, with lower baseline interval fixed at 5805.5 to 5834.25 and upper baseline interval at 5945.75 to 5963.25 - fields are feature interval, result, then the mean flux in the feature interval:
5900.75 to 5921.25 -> 0.26 angstrom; 29.5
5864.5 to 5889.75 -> 2.96 angstrom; 26.7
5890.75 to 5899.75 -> 1.38 angstrom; 25.5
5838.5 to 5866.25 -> 0.40 angstrom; 30.1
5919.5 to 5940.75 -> 0.05 angstrom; 29.6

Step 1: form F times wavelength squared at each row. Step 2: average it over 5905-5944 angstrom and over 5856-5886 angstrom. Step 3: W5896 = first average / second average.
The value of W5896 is 1.1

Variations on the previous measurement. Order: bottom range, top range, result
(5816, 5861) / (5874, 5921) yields 0.90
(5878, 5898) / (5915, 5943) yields 1.31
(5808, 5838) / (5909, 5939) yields 0.99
